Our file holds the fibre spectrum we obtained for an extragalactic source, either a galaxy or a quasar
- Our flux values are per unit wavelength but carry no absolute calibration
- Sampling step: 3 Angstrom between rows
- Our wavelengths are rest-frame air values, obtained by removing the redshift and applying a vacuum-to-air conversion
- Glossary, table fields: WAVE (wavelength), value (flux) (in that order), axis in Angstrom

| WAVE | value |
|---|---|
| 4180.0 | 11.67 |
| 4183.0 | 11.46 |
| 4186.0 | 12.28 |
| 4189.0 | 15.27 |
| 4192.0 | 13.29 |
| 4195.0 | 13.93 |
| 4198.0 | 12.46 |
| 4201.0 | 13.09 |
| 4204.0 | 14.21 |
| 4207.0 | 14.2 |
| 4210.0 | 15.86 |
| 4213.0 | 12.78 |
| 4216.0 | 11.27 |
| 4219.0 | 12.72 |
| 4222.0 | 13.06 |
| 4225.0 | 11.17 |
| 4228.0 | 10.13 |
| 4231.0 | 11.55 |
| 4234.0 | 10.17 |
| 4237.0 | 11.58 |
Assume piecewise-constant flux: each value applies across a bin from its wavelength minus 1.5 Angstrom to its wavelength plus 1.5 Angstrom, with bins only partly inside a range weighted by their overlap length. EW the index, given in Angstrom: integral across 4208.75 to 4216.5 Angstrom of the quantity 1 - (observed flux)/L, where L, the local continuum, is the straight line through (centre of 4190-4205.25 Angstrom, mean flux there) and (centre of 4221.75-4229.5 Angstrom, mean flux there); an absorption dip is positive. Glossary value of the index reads -0.8 Angstrom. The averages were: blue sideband 13.4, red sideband 11.2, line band 13.5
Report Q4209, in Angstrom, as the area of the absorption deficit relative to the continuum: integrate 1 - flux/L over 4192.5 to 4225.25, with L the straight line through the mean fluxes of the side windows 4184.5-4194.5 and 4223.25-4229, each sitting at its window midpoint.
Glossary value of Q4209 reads -3.0 Angstrom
